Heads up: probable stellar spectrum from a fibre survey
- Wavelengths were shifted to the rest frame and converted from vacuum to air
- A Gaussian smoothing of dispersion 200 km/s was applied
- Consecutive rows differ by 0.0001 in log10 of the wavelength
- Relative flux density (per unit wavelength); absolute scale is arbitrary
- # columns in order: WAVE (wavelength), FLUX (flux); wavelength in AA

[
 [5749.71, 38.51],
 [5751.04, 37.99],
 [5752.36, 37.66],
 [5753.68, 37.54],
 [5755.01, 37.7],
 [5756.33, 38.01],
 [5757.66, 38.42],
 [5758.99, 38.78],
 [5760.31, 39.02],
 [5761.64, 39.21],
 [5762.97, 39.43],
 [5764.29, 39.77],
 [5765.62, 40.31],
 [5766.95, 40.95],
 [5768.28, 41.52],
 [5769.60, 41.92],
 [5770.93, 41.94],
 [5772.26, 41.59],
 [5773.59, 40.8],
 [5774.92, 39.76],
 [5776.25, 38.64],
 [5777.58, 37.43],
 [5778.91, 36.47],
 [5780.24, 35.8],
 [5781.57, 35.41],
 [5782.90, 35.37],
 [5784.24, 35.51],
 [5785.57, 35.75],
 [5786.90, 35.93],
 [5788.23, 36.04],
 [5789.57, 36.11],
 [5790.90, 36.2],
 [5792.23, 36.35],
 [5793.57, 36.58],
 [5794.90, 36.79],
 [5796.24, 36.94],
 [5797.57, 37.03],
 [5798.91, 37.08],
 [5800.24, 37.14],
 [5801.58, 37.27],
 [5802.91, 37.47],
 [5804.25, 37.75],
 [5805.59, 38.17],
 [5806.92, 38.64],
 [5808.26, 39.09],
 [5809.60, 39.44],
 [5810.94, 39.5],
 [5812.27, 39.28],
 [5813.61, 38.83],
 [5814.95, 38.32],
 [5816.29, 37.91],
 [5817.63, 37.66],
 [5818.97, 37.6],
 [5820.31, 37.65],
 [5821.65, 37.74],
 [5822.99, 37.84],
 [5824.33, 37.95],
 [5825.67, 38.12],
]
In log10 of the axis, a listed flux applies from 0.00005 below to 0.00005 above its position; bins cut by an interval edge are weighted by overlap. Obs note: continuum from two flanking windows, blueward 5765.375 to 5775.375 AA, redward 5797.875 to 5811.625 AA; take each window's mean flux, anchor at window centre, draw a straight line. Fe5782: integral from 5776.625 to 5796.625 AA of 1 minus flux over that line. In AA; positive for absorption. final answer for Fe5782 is 1.77 AA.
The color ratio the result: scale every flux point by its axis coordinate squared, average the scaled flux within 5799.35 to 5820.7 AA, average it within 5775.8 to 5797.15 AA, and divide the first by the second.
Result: 1.06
